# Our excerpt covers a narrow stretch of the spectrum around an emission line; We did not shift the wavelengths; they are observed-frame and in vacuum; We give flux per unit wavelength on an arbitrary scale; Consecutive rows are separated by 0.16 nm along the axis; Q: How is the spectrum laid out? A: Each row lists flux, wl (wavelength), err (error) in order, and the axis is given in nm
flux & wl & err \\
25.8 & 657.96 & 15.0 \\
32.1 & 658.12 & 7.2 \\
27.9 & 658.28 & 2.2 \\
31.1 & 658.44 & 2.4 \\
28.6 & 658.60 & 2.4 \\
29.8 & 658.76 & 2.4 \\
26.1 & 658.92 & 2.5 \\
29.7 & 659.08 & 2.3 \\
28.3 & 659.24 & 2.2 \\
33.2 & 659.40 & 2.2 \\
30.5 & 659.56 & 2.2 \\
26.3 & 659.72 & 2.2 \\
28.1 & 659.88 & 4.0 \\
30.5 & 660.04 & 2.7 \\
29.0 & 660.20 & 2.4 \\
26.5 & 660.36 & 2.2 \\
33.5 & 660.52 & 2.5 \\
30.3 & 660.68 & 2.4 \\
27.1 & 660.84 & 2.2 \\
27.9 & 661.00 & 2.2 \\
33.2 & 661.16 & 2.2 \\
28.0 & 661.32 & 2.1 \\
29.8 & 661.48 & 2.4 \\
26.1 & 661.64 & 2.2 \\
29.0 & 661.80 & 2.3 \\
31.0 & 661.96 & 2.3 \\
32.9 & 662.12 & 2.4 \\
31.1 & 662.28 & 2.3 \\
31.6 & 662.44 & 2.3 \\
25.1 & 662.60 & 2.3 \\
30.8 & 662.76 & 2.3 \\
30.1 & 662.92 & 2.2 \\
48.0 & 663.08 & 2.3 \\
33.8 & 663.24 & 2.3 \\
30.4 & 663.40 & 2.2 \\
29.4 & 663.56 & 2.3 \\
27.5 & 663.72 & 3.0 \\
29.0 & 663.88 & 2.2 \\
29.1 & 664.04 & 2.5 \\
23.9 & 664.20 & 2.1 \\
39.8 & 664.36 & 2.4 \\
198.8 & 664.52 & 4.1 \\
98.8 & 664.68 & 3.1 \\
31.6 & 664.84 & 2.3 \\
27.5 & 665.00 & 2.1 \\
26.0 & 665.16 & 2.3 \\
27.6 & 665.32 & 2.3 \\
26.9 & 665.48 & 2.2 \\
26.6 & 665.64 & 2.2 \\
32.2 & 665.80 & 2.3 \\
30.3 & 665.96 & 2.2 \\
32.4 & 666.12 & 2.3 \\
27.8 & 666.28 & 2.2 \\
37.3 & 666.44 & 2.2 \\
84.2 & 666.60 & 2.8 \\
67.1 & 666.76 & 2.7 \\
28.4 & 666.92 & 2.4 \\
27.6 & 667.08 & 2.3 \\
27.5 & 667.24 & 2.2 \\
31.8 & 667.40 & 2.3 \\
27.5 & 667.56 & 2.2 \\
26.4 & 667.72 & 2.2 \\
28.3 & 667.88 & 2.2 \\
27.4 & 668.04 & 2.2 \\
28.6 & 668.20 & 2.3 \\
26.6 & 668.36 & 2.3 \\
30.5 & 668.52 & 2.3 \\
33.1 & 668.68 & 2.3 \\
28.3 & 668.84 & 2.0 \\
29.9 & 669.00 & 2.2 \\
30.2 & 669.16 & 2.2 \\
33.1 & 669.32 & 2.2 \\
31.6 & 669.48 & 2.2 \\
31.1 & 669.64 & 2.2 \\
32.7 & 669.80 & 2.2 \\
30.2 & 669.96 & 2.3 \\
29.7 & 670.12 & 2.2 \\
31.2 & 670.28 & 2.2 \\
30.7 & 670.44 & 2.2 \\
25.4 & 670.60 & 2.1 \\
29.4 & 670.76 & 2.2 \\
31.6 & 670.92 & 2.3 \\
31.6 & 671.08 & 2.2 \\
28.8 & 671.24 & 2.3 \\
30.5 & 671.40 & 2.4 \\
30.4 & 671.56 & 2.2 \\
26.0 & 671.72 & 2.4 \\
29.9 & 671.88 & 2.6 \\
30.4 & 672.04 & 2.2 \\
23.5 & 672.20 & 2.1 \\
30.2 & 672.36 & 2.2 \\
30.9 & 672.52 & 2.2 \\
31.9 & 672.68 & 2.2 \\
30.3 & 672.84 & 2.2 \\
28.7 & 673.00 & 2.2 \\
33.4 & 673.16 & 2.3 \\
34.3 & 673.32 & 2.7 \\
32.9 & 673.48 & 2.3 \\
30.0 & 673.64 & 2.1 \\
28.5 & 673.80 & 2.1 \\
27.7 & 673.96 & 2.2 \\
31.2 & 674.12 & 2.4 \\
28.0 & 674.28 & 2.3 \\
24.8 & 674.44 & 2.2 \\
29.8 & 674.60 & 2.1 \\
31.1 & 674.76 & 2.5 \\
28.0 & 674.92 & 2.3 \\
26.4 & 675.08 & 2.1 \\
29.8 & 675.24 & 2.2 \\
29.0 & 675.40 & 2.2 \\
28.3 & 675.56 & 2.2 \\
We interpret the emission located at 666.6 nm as [N II]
